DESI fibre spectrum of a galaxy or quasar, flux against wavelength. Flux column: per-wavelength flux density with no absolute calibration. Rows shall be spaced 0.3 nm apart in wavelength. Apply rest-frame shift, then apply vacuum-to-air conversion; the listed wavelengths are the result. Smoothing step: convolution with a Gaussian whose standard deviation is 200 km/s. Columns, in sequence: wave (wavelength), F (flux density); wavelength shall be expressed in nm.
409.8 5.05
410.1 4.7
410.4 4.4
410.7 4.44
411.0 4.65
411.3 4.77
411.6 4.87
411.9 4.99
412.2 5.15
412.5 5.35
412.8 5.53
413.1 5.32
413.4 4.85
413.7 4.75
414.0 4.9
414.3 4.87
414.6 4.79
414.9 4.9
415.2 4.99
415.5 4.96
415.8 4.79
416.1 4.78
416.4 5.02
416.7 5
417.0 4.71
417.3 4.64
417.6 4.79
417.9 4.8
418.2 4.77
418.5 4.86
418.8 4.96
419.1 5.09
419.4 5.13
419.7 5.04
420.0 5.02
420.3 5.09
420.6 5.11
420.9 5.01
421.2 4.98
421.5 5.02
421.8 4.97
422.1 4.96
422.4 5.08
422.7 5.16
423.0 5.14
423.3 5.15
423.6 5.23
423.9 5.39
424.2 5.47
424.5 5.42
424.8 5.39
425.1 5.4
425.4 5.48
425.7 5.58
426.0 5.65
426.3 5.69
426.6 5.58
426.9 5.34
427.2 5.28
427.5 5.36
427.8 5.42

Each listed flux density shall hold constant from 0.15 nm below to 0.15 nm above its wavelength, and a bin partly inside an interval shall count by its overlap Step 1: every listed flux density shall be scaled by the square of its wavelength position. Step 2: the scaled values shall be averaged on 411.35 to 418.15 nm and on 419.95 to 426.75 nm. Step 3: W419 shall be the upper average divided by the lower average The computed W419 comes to 1.11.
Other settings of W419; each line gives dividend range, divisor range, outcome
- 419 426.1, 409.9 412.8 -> 1.13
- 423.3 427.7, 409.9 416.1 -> 1.18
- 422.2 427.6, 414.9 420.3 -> 1.13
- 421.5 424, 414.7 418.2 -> 1.09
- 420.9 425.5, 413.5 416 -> 1.11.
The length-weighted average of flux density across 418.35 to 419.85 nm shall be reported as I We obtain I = 5.02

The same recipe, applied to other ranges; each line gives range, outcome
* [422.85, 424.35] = 5.28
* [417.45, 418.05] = 4.79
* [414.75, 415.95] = 4.91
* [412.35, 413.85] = 5.16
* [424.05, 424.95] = 5.43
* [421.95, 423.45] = 5.1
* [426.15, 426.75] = 5.64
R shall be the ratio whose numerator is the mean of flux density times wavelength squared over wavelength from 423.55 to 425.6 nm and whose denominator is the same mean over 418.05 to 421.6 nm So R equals 1.1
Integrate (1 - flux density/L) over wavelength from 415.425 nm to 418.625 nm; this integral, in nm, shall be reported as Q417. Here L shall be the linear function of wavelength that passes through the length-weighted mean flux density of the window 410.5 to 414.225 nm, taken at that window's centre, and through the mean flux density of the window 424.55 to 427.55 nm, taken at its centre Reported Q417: 0.19 nm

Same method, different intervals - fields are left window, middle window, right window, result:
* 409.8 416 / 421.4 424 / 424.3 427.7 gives 0.10 nm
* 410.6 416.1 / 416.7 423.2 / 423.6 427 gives 0.33 nm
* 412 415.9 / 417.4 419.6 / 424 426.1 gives 0.12 nm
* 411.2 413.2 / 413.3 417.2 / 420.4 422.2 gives 0.18 nm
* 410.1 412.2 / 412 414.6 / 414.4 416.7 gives -0.14 nm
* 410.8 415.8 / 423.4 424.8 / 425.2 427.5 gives 0.01 nm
